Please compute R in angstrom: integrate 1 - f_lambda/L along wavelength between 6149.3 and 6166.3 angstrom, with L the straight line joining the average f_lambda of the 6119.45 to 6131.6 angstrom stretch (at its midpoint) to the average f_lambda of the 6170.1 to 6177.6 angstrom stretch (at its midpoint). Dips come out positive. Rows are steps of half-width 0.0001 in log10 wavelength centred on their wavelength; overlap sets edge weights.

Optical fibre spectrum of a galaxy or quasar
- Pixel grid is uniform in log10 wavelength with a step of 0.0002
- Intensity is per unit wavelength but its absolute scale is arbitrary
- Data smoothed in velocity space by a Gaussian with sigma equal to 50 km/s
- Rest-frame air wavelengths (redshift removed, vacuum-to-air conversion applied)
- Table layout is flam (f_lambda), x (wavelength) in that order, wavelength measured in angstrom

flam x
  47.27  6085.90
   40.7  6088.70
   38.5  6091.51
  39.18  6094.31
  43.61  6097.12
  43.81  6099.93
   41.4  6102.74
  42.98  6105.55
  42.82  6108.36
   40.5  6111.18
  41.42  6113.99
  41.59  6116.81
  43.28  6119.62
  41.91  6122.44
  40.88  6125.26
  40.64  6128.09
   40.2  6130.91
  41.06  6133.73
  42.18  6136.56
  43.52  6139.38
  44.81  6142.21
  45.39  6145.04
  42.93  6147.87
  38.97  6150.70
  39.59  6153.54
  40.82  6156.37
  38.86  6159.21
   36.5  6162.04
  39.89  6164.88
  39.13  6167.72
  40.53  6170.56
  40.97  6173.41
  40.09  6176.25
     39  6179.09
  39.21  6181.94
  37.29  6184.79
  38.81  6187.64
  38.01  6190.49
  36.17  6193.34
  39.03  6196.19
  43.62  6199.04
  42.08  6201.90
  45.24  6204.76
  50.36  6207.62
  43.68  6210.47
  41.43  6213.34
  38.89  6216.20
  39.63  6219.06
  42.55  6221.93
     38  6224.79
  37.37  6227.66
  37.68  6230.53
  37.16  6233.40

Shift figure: 0.7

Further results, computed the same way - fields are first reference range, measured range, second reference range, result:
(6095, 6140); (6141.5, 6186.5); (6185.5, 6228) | 1.4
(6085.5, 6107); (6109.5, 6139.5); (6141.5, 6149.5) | 1.2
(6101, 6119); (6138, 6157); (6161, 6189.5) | -1.0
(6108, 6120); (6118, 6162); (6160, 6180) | -0.9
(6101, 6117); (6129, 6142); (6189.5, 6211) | 0.0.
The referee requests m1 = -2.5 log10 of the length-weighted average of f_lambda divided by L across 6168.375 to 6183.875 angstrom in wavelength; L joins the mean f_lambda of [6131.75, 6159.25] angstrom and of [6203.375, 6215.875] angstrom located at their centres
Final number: 0.09 mag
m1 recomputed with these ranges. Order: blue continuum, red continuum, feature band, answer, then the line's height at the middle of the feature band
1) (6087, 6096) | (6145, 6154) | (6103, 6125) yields -0.041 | 40.4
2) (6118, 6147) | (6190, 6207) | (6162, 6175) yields 0.056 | 41.8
